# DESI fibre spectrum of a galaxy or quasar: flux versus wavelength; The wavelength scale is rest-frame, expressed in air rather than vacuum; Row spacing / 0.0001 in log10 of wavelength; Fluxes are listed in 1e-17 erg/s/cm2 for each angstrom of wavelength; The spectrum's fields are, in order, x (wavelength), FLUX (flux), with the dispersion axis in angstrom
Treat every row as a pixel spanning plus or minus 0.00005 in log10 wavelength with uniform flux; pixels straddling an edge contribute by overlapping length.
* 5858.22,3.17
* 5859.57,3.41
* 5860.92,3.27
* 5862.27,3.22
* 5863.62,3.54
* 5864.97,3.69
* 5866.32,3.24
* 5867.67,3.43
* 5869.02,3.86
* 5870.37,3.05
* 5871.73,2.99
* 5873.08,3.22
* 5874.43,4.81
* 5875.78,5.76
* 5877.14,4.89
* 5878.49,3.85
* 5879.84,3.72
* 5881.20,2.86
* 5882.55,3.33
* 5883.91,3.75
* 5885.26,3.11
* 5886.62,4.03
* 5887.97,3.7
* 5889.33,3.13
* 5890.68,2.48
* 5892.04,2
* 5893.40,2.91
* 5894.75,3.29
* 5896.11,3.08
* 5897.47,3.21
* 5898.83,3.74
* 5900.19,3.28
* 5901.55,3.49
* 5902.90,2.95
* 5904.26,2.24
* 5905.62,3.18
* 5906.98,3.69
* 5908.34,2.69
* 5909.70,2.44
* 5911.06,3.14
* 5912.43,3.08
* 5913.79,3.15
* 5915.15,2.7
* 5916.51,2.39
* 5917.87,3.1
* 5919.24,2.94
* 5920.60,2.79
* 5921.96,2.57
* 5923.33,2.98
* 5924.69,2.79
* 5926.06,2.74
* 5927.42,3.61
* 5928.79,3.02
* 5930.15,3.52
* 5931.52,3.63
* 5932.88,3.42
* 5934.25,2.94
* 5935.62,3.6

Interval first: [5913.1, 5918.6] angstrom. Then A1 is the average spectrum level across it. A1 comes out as 2.84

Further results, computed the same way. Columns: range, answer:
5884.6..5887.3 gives 3.57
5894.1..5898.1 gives 3.19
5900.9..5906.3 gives 2.97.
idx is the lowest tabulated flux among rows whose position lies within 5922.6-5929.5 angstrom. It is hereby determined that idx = 2.74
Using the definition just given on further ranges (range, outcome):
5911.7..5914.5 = 3.08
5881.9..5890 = 3.11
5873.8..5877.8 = 4.81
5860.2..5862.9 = 3.22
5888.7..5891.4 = 2.48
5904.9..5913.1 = 2.44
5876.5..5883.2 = 2.86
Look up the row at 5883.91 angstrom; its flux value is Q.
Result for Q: 3.75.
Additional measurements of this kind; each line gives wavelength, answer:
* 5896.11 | 3.08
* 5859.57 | 3.41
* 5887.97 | 3.7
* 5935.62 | 3.6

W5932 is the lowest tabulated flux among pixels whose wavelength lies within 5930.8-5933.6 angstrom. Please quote 3.42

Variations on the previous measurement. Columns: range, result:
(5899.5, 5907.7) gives 2.24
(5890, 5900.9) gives 2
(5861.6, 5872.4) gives 2.99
